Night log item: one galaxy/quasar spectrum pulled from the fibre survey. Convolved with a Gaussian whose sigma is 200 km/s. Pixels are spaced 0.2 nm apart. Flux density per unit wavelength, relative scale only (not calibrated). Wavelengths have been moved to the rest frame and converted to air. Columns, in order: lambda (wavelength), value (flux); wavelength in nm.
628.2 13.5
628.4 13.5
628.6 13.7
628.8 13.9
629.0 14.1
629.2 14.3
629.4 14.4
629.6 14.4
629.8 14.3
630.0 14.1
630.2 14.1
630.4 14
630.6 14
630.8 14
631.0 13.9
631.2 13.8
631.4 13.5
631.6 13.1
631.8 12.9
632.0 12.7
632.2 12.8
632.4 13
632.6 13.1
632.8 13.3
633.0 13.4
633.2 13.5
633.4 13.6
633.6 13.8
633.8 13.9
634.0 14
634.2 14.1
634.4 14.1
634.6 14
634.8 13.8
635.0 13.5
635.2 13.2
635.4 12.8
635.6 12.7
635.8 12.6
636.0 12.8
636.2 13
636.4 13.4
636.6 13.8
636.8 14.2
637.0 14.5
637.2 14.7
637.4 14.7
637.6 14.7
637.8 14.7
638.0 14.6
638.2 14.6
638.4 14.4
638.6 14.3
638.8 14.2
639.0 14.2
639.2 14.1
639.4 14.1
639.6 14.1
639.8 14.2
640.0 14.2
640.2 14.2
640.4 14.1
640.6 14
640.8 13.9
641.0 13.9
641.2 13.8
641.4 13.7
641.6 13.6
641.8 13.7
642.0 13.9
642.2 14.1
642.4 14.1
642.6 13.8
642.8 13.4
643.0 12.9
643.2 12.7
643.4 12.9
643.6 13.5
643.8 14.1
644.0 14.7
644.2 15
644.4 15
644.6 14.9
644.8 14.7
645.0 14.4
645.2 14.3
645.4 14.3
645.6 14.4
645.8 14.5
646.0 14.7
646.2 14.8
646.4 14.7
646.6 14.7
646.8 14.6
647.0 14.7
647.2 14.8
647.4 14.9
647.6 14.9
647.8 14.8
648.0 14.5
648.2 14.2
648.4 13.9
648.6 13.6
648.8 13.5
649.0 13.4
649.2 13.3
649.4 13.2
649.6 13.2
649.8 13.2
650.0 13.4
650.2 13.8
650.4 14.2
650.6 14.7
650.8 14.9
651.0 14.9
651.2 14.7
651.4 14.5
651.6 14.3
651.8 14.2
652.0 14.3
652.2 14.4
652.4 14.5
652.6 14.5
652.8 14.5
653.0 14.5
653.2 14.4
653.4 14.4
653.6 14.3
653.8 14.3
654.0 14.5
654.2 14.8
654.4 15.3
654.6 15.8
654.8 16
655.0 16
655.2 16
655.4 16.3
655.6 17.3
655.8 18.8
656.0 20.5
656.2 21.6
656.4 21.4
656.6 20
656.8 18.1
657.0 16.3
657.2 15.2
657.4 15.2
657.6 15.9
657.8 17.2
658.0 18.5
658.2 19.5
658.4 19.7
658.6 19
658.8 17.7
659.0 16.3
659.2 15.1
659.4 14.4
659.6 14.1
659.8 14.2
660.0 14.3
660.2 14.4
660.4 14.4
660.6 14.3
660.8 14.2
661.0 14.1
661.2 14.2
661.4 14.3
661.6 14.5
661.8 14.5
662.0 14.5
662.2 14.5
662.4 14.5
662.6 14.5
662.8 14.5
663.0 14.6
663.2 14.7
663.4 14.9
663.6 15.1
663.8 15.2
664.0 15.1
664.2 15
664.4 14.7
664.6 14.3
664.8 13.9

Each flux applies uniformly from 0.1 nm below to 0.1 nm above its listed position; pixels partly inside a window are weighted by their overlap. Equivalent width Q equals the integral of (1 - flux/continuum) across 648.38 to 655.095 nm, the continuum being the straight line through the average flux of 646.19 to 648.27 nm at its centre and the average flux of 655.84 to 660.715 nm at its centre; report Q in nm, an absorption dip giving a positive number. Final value 0.56 nm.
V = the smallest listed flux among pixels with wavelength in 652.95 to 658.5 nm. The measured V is 14.3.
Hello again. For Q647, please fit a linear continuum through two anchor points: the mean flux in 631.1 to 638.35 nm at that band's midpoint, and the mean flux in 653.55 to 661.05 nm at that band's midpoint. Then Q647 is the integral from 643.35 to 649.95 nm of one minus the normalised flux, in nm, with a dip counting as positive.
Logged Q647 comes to 0.38 nm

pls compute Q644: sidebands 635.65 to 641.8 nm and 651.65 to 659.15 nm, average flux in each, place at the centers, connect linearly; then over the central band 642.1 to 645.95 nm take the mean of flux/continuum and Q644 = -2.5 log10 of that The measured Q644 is 0.05 mag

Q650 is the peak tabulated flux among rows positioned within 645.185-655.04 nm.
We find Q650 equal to 16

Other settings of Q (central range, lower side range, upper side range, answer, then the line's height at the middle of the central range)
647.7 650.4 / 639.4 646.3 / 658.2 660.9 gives 0.177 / 14.7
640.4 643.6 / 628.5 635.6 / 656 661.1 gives 0.251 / 14.8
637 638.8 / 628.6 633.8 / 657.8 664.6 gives -0.067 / 14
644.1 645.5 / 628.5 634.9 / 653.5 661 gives 0.045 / 15.1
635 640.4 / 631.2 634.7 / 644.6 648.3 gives -0.032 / 13.9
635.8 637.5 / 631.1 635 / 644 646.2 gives 0.003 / 13.8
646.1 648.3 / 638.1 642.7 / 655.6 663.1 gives 0.020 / 14.8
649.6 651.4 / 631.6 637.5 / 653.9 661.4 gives 0.159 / 15.6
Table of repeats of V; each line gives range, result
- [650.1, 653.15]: 13.8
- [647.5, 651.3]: 13.2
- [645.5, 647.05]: 14.4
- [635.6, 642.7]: 12.6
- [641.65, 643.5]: 12.7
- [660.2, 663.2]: 14.1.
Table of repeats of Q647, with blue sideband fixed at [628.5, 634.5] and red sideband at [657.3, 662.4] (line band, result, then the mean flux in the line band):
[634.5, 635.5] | 0.04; 13.5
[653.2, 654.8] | 0.04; 14.8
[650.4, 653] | 0.09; 14.5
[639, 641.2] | 0.03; 14.1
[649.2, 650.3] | 0.11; 13.4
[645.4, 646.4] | 0.00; 14.6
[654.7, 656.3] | -0.27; 17.8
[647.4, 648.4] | 0.01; 14.6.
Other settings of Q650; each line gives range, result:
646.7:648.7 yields 14.9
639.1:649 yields 15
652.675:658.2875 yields 21.6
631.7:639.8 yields 14.7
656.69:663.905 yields 19.7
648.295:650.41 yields 14.2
